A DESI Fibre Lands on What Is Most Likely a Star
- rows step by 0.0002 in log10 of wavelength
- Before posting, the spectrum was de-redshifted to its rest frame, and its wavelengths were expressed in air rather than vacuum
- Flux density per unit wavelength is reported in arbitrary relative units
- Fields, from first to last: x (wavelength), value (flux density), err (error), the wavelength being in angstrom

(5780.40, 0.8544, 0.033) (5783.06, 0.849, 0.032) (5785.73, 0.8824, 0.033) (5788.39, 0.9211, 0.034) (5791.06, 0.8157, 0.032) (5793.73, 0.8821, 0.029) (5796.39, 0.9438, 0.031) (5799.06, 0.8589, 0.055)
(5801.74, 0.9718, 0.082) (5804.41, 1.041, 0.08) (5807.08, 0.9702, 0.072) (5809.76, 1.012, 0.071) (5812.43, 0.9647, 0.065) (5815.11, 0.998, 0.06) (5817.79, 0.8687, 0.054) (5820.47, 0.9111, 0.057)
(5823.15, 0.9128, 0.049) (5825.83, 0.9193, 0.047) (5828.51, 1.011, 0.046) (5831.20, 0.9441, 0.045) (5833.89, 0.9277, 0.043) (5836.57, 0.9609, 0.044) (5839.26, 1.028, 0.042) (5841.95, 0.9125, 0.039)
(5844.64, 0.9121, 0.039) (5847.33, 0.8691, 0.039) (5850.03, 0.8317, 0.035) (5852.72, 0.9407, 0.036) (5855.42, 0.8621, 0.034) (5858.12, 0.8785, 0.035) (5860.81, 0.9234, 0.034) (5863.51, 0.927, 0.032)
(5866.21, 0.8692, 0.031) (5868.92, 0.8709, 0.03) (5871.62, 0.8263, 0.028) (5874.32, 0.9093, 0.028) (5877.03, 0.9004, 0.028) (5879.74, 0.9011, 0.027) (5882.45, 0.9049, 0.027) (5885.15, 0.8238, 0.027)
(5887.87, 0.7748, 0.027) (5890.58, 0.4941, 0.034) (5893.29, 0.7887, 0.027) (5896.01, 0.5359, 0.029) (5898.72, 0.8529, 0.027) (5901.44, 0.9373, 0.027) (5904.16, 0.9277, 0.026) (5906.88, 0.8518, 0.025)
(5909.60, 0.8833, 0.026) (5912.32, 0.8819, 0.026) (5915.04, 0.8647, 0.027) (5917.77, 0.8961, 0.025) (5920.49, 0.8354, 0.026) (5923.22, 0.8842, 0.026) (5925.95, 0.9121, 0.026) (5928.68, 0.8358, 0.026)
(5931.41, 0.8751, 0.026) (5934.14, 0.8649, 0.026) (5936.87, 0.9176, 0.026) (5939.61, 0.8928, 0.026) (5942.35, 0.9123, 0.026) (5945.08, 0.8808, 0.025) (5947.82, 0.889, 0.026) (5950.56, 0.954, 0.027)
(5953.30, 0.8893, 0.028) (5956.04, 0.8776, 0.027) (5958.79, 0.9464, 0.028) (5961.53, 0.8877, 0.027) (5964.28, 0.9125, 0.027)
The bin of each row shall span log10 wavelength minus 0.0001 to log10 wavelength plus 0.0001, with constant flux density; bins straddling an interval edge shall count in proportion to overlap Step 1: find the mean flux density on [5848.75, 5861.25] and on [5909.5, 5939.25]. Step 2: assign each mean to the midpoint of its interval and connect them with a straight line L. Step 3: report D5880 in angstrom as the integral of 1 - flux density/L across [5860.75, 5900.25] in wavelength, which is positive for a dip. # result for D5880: 2.93 angstrom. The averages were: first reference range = 0.885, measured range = 0.817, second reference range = 0.878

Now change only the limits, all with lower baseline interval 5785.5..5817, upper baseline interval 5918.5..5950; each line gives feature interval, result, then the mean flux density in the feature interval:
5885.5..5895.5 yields 2.4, 0.686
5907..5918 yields 0.2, 0.877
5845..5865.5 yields 0.6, 0.891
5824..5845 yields -0.6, 0.953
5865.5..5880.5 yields 0.5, 0.879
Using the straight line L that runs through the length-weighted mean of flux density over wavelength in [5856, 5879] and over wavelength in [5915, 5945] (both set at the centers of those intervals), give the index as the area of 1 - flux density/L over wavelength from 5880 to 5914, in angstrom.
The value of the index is 2.9 angstrom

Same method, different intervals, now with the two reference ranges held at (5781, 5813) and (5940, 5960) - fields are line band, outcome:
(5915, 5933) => 0.72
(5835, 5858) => 0.13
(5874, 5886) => 0.33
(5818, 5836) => -0.28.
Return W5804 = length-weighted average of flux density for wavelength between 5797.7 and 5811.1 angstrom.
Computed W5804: 0.971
